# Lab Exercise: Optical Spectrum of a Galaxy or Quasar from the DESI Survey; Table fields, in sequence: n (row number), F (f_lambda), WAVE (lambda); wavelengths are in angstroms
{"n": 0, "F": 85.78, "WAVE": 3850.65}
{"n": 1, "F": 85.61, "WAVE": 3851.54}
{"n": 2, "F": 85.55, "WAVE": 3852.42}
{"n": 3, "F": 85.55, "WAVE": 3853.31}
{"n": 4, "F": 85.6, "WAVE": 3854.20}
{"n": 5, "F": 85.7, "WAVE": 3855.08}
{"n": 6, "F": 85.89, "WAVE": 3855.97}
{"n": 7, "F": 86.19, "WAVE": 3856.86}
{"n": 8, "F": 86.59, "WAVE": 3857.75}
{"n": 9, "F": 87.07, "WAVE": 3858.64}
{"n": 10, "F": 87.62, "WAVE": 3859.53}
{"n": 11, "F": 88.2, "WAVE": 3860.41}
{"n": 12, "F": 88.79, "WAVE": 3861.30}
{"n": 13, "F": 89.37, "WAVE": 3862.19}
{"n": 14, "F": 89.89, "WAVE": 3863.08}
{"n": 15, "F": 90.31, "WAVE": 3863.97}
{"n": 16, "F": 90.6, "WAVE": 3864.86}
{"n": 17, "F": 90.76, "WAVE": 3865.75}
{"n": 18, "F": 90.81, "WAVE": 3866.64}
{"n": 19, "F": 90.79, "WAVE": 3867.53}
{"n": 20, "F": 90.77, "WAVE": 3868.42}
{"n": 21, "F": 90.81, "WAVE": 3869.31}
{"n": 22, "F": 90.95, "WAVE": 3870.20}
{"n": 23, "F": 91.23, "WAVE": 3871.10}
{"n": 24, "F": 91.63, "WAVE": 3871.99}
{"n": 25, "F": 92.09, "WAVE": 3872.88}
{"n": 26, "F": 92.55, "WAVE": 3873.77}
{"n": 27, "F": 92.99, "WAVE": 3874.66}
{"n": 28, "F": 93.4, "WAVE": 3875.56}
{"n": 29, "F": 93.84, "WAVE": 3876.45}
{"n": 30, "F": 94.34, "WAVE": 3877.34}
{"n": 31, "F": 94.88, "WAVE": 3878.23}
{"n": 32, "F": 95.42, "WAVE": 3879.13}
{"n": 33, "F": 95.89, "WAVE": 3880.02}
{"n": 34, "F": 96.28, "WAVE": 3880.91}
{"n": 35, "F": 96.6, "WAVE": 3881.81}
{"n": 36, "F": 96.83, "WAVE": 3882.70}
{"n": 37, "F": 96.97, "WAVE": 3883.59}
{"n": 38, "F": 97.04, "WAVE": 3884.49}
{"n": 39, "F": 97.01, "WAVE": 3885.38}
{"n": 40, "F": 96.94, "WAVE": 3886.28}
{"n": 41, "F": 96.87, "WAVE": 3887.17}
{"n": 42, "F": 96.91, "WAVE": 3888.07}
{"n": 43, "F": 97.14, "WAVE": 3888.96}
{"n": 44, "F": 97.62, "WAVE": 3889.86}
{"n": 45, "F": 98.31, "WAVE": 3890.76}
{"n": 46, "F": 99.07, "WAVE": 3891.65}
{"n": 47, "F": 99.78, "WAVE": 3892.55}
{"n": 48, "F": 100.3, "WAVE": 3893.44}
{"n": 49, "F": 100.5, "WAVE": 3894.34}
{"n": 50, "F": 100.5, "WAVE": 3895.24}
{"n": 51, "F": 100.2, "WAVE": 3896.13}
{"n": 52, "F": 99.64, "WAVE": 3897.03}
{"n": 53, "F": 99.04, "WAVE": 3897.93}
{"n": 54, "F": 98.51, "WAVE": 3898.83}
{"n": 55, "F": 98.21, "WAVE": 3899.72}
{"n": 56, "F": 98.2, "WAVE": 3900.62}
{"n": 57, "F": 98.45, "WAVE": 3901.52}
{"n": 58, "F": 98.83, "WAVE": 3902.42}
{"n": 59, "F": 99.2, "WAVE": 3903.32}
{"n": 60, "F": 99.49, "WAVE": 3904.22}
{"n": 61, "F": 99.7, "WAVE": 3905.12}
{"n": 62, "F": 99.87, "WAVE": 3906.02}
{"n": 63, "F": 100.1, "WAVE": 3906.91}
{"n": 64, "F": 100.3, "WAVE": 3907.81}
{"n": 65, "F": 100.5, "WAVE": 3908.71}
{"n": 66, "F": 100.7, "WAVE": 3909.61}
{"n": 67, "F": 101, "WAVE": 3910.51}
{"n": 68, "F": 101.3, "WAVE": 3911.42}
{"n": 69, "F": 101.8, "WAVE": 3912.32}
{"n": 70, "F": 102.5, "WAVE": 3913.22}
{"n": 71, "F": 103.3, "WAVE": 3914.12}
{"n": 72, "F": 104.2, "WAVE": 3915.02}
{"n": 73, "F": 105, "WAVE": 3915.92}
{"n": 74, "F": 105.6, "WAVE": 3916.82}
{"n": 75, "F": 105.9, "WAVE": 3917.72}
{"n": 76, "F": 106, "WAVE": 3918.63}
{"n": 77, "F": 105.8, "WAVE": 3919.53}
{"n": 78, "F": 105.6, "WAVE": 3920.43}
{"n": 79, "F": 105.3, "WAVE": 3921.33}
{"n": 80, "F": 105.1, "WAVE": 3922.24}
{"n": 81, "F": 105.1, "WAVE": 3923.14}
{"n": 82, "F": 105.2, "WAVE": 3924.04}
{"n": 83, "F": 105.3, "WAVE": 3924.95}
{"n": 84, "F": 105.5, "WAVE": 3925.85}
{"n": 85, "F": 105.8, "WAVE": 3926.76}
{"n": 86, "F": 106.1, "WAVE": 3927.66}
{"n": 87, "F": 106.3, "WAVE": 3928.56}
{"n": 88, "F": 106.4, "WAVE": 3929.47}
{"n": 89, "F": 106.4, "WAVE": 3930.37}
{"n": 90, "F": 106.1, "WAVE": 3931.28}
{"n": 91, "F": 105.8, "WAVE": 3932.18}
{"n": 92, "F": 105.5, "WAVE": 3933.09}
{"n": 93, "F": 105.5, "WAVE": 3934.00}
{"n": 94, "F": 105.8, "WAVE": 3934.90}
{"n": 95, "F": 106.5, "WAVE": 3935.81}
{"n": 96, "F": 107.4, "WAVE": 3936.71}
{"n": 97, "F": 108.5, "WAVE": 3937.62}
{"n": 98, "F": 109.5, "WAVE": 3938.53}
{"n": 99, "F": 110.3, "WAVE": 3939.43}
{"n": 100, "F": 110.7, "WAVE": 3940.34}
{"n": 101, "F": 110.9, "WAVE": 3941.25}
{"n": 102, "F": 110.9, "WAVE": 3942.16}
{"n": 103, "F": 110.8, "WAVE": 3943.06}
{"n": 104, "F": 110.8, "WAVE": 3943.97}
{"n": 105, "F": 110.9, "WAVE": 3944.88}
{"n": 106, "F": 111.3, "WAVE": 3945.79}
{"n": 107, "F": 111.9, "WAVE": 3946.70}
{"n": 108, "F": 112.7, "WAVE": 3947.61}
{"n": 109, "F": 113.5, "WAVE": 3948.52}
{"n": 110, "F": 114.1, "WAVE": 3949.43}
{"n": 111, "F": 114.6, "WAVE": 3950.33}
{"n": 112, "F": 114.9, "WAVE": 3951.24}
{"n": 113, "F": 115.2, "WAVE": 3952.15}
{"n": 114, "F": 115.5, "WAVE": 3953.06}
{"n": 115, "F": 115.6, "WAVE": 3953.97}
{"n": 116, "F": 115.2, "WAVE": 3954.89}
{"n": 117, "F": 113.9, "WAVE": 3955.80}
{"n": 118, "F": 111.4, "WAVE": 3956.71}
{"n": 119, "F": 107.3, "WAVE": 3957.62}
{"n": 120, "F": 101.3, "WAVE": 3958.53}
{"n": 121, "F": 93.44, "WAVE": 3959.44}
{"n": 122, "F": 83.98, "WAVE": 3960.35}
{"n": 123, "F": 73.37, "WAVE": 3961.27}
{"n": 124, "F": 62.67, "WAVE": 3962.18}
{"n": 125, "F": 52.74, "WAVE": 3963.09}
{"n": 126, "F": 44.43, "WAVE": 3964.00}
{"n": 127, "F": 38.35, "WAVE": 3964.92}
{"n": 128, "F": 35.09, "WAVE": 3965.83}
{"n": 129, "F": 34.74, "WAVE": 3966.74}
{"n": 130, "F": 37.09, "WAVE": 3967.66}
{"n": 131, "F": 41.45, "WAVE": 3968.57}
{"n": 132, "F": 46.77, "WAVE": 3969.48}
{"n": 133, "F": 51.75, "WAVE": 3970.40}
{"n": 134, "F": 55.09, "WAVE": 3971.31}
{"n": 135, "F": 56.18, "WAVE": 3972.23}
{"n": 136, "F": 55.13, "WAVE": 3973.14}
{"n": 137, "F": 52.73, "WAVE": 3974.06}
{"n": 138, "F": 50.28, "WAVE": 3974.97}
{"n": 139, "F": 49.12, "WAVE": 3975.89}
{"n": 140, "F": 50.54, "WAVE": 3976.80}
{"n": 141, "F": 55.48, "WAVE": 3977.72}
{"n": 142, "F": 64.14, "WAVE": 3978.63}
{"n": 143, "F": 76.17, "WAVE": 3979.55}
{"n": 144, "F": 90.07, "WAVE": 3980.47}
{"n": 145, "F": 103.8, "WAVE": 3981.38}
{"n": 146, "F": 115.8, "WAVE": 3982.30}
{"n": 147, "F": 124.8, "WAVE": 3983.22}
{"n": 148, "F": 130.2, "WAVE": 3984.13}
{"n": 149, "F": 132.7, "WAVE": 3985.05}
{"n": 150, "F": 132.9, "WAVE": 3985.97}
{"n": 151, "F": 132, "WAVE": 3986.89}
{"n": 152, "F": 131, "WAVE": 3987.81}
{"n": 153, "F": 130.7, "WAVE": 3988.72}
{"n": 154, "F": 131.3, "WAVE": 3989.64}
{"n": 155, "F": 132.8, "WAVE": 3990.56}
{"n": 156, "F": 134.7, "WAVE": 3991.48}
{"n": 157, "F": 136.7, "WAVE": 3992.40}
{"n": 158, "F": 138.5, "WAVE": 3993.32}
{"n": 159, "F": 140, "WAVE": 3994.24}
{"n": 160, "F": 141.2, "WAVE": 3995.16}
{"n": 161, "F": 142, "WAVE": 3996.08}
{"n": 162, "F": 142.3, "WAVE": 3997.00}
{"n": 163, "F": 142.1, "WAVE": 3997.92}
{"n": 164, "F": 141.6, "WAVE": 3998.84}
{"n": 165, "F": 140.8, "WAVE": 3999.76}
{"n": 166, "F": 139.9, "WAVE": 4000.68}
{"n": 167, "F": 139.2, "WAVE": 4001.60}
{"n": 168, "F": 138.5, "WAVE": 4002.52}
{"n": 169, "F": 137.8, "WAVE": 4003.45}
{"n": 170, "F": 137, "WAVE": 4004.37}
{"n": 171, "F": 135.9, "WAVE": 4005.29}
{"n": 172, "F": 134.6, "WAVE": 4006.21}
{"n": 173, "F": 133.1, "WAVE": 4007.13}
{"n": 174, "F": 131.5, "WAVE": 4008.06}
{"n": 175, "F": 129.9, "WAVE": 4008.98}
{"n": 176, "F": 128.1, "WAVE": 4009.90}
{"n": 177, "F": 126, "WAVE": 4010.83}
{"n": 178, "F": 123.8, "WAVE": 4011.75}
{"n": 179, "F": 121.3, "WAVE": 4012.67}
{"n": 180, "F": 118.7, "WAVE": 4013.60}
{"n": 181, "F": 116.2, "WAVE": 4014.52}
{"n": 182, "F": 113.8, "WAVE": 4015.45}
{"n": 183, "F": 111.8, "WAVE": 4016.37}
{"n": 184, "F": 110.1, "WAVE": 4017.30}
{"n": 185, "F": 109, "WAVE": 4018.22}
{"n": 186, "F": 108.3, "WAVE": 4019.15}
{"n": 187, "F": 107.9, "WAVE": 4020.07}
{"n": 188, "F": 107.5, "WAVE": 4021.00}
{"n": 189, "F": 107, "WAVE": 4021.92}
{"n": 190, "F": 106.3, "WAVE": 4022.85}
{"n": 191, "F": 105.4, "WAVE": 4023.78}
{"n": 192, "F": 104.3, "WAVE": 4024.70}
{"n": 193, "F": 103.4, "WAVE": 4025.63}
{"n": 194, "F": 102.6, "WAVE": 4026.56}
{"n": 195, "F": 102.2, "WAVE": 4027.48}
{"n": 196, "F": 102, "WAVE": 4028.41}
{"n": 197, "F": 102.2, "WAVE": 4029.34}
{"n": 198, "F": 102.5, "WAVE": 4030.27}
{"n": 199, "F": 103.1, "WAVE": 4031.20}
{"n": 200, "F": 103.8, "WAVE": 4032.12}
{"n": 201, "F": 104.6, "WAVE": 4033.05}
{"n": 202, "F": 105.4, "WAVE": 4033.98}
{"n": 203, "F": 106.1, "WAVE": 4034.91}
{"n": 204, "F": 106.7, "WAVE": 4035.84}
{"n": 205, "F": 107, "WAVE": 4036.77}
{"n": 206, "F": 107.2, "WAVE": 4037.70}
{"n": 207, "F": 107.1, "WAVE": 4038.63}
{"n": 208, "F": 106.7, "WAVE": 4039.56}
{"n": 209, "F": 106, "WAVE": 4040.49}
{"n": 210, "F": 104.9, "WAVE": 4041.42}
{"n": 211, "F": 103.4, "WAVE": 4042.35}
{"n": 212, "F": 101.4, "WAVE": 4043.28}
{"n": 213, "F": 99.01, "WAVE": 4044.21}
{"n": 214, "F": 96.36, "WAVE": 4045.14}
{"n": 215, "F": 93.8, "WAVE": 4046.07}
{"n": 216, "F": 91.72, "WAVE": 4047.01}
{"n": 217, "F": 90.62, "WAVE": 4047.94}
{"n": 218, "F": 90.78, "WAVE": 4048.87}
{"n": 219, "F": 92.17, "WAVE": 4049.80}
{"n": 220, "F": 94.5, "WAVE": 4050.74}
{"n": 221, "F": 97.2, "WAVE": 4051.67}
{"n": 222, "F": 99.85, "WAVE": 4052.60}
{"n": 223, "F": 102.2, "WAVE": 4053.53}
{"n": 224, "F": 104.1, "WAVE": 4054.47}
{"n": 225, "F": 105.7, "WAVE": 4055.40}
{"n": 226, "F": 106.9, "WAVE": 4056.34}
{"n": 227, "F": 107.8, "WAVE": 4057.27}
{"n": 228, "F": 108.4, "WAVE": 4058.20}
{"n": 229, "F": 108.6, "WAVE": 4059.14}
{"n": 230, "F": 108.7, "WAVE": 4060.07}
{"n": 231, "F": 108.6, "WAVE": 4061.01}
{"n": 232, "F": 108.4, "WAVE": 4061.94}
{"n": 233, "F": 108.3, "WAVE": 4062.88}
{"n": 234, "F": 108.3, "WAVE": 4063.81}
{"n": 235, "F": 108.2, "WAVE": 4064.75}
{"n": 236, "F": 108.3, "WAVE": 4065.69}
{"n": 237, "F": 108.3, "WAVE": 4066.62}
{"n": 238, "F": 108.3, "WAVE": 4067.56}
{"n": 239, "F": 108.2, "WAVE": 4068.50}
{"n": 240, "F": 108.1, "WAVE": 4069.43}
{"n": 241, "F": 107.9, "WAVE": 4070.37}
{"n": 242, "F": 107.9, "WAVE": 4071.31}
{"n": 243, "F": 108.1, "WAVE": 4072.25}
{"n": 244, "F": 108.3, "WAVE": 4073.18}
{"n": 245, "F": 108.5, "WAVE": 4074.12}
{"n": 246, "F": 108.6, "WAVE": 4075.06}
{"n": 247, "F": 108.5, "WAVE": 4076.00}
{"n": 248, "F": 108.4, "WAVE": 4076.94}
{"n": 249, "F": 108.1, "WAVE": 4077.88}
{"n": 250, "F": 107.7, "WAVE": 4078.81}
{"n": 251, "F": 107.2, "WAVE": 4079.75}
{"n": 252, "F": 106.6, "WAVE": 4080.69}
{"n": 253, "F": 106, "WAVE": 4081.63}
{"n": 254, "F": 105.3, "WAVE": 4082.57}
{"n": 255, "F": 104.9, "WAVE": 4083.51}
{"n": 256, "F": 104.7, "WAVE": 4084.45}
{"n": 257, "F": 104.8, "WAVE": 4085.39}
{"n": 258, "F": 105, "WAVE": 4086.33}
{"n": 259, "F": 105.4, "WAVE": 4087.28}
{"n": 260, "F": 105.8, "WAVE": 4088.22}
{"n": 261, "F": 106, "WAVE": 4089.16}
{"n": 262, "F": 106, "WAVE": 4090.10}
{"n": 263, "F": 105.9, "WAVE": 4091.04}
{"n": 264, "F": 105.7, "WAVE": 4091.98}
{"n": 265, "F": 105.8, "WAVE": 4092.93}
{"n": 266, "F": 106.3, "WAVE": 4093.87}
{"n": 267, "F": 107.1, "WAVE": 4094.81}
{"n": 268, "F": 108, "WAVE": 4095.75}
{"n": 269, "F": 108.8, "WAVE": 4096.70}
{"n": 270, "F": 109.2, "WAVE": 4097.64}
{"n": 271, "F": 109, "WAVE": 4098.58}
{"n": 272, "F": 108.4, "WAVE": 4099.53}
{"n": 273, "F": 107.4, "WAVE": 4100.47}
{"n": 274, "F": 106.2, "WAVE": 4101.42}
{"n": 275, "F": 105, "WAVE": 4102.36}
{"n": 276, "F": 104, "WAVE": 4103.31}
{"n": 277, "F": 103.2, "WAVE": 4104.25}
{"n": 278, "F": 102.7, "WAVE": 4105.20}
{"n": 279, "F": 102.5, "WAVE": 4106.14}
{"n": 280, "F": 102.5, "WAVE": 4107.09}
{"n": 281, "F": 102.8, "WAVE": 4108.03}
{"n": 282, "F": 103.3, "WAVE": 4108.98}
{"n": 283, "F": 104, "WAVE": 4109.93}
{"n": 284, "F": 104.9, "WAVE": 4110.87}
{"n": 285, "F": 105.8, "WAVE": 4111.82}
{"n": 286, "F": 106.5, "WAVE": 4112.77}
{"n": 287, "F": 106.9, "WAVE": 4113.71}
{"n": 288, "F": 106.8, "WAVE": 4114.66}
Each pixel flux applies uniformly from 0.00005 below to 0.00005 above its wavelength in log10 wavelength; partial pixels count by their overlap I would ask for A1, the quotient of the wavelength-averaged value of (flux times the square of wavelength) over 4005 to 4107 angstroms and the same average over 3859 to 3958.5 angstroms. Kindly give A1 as 1.13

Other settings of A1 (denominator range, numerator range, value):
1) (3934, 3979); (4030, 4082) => 1.29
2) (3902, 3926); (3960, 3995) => 0.85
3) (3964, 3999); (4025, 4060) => 1.12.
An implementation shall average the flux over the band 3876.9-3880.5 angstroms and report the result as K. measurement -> 95.2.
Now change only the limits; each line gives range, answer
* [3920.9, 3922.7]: 105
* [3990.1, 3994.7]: 136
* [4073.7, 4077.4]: 108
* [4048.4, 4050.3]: 91.4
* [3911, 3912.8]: 102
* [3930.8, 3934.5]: 106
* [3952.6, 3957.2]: 114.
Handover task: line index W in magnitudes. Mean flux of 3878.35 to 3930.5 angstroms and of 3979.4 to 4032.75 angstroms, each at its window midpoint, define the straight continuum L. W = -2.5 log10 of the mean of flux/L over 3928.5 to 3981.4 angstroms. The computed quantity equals 0.25 mag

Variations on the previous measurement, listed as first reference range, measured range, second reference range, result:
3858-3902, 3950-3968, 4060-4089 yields 0.186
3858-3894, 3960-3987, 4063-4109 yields 0.383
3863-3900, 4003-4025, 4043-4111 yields -0.174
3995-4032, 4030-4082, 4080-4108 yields 0.081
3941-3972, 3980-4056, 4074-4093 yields -0.203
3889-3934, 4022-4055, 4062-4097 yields 0.044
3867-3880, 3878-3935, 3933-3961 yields -0.013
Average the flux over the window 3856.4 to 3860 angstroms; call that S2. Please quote 86.9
